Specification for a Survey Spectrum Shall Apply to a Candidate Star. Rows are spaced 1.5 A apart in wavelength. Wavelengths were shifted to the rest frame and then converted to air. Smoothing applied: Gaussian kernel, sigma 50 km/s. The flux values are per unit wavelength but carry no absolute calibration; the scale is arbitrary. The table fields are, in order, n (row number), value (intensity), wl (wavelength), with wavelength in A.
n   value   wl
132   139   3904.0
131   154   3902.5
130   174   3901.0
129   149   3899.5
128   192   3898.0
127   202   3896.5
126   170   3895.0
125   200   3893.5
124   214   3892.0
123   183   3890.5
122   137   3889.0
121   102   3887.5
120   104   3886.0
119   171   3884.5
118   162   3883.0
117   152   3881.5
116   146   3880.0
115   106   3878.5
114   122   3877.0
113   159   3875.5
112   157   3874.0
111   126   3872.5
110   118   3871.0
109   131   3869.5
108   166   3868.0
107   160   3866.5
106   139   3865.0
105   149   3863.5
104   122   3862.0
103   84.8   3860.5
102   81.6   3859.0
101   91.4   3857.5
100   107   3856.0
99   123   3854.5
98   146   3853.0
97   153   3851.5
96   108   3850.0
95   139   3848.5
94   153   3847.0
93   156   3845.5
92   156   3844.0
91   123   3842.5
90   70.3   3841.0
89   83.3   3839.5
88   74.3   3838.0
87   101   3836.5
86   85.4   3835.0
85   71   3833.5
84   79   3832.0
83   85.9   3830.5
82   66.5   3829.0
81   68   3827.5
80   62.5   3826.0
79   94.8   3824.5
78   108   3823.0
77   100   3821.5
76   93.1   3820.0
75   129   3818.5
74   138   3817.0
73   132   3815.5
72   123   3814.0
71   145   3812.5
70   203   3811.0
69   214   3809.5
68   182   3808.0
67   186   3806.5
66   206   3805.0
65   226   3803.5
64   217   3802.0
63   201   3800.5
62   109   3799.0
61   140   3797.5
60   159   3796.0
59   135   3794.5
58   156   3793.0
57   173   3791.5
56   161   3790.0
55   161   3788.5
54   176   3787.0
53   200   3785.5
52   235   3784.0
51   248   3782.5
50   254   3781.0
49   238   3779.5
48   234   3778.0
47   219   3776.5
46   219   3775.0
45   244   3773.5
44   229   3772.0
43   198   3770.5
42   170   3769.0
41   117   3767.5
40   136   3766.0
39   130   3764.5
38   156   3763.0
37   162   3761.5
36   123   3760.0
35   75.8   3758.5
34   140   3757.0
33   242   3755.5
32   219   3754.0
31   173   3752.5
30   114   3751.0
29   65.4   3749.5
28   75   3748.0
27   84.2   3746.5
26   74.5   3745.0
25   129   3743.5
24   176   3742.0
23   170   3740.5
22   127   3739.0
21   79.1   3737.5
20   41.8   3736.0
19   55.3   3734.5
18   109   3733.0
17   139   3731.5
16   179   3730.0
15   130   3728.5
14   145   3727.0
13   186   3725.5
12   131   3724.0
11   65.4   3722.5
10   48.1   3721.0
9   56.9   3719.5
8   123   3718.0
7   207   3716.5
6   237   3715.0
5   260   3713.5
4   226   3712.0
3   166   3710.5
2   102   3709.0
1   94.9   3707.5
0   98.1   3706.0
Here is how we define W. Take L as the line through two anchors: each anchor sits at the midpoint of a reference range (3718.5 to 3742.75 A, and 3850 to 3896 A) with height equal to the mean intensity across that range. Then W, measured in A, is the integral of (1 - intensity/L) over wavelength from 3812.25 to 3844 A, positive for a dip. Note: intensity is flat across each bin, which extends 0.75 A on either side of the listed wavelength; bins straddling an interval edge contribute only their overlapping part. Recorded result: 8.2 A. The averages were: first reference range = 115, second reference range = 139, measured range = 97.5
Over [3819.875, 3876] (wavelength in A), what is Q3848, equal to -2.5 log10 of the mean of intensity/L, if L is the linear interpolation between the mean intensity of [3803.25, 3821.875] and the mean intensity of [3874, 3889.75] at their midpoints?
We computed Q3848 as 0.28 mag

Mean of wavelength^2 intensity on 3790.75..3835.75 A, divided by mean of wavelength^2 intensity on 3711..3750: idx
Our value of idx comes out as 1.11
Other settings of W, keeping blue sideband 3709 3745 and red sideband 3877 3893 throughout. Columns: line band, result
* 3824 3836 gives 5.6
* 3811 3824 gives 1.6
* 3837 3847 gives 2.1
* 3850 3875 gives 3.0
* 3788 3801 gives -1.2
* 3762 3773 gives -2.0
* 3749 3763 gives -1.0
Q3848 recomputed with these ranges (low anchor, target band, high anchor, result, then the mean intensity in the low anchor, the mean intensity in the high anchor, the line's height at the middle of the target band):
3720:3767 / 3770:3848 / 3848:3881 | -0.21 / 125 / 129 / 127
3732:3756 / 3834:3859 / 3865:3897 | 0.24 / 120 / 151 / 143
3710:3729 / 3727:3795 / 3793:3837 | -0.10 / 153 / 134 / 144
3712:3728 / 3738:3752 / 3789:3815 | 0.35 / 149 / 172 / 156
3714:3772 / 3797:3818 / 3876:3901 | -0.20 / 133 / 158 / 144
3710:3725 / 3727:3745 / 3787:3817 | 0.28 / 152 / 169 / 156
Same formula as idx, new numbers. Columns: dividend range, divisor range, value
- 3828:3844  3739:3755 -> 0.70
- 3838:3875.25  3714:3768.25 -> 1.04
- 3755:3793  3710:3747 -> 1.42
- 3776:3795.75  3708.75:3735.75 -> 1.45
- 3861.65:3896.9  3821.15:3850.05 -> 1.55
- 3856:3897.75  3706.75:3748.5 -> 1.19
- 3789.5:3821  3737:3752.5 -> 1.49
